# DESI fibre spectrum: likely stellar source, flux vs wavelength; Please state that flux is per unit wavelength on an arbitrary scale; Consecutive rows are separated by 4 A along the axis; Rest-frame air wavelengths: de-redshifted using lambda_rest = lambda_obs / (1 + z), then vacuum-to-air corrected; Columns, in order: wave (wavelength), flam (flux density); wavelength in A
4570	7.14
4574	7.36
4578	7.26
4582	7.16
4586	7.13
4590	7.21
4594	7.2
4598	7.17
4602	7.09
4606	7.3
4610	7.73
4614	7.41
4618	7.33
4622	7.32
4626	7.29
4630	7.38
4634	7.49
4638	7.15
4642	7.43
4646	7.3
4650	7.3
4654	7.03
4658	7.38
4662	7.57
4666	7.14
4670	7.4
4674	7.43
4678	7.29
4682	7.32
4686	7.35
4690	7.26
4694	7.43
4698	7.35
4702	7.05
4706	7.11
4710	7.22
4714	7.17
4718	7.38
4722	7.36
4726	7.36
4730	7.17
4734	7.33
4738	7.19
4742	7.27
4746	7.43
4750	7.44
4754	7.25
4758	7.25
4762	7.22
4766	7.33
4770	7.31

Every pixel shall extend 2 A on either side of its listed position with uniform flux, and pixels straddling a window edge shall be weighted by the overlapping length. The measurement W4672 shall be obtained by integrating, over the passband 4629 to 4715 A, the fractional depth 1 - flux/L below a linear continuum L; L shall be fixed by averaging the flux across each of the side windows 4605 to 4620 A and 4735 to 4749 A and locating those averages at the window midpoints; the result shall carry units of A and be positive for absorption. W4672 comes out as 1.0 A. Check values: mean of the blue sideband 7.45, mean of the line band 7.3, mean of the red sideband 7.31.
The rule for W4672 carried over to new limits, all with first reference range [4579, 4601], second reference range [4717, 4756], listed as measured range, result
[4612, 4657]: -0.6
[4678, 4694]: -0.1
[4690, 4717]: 0.2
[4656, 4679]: -0.4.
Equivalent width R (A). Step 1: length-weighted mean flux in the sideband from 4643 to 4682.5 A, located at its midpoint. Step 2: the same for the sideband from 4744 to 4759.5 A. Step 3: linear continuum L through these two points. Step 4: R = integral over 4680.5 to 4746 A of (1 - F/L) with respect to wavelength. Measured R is 0.5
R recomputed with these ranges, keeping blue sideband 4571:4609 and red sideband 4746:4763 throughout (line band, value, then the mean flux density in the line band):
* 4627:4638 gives -0.2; 7.37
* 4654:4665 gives -0.2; 7.36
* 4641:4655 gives 0.0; 7.27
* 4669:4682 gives -0.2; 7.36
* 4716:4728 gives -0.1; 7.37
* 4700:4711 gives 0.3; 7.12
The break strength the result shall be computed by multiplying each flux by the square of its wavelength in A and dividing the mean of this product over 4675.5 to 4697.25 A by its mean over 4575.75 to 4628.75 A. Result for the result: 1.0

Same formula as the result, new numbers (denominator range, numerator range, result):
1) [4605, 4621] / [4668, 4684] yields 1.02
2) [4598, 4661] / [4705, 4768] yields 1.04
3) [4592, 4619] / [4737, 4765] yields 1.06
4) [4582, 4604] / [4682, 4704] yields 1.06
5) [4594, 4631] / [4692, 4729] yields 1.03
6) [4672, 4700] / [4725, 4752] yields 1.02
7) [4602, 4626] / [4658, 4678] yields 1.02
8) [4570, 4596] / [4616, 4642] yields 1.04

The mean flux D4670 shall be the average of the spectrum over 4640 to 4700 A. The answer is 7.33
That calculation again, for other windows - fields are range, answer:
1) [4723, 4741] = 7.27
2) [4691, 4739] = 7.26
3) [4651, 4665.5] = 7.31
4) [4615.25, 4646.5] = 7.34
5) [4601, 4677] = 7.34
